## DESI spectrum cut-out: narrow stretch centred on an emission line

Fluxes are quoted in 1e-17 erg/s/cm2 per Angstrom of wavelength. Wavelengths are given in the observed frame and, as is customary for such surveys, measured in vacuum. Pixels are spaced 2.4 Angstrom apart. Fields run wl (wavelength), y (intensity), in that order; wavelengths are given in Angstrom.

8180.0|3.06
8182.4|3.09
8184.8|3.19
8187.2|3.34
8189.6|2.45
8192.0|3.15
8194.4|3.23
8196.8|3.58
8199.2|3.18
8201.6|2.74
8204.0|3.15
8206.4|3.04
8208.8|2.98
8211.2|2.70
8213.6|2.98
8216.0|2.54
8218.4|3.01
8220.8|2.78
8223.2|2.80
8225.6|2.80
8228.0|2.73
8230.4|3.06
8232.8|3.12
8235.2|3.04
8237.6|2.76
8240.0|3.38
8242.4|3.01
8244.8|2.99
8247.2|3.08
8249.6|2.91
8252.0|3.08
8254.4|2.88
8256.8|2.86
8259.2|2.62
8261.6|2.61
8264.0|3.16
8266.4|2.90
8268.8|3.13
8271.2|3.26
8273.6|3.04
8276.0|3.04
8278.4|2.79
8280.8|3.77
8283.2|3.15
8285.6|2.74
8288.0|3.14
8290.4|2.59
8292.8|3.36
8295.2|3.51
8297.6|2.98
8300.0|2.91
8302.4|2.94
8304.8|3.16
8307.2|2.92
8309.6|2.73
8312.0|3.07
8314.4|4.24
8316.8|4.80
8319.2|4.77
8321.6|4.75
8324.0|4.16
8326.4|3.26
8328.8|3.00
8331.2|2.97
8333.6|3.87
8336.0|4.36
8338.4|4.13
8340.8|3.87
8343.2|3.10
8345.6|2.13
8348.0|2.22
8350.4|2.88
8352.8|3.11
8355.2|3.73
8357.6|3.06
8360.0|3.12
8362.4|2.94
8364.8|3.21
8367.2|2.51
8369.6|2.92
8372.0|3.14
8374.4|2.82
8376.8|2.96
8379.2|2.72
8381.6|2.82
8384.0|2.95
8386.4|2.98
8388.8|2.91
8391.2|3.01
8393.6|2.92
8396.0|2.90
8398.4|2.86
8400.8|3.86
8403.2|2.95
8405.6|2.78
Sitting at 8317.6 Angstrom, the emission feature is [S II]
